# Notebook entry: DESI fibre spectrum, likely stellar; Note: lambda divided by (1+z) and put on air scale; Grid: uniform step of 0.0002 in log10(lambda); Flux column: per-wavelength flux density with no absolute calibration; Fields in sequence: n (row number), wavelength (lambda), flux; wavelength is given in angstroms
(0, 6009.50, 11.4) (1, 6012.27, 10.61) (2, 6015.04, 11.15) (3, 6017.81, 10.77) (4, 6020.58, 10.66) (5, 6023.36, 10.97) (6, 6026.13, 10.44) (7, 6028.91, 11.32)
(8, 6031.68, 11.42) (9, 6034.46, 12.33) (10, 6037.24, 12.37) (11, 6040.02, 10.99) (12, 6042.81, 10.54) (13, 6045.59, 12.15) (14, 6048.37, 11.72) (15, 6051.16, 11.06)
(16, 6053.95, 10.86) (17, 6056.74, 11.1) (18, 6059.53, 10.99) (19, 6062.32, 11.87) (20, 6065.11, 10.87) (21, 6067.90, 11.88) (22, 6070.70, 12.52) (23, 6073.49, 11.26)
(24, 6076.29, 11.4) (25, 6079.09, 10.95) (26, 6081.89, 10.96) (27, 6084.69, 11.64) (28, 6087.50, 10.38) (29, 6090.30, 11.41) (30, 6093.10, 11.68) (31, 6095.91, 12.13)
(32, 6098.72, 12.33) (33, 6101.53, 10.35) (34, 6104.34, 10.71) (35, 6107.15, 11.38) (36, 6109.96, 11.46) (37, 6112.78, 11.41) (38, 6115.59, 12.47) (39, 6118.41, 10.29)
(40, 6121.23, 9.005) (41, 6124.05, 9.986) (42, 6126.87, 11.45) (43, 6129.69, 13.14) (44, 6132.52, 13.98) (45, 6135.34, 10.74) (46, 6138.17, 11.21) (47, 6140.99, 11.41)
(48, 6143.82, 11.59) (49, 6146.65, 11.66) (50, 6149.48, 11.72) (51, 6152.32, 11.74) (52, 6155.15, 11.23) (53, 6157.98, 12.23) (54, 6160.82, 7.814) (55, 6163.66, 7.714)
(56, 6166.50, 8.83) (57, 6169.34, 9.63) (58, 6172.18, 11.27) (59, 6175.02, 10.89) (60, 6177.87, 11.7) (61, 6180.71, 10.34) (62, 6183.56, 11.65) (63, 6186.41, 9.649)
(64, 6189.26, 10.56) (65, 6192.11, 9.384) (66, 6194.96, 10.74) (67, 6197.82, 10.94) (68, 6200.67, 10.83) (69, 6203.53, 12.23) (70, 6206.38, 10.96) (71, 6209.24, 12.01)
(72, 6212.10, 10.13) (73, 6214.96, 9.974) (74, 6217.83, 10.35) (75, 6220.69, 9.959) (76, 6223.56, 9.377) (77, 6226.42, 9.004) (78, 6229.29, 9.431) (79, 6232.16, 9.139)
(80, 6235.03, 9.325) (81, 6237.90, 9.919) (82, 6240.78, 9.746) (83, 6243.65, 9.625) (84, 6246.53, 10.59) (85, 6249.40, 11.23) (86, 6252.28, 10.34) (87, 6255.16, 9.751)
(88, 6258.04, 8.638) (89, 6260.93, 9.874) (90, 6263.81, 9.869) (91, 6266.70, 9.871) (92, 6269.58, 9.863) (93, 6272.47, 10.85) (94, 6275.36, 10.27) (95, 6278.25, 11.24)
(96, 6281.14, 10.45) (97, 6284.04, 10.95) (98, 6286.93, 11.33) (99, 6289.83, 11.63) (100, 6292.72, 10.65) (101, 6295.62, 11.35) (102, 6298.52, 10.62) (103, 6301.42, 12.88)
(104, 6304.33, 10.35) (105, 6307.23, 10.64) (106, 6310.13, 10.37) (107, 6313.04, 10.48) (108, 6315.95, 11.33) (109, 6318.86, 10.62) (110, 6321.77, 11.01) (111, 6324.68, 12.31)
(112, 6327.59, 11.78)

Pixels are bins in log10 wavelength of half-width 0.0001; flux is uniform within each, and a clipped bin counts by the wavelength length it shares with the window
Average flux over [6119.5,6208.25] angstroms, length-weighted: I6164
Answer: 10.8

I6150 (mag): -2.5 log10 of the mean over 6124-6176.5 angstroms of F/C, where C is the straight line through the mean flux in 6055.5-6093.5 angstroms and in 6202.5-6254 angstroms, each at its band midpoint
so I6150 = -0.021 mag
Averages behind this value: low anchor 11.3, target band 11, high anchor 10.2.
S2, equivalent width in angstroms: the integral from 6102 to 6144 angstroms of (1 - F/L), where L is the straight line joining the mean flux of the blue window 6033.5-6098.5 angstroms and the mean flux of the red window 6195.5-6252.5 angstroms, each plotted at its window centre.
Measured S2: -1.2 angstroms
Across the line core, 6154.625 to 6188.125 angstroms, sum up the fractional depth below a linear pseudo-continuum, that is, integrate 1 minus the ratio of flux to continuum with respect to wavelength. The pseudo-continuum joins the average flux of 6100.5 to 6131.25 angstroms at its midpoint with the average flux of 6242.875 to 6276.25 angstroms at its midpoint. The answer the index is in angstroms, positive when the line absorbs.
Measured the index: 1.5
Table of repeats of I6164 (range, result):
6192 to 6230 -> 10.4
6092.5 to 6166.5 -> 11.1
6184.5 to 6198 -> 10.2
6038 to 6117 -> 11.4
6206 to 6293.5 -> 10.2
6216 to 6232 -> 9.59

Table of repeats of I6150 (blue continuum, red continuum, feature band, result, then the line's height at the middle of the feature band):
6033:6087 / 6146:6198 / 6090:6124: -0.01 mag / 11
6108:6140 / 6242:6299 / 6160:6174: 0.21 mag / 11.1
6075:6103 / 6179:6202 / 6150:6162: -0.01 mag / 10.8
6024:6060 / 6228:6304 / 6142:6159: -0.08 mag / 10.9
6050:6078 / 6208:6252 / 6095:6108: -0.03 mag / 11.1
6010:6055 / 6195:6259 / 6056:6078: -0.04 mag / 11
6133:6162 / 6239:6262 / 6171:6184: -0.02 mag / 10.9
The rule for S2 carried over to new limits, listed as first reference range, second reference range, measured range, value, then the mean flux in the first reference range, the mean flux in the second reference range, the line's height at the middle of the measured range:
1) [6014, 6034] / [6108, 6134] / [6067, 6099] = -0.6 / 11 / 11.5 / 11.3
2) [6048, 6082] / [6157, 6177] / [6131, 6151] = -3.1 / 11.3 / 9.76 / 10.2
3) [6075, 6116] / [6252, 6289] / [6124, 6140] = -1.1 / 11.4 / 10.3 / 11.1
